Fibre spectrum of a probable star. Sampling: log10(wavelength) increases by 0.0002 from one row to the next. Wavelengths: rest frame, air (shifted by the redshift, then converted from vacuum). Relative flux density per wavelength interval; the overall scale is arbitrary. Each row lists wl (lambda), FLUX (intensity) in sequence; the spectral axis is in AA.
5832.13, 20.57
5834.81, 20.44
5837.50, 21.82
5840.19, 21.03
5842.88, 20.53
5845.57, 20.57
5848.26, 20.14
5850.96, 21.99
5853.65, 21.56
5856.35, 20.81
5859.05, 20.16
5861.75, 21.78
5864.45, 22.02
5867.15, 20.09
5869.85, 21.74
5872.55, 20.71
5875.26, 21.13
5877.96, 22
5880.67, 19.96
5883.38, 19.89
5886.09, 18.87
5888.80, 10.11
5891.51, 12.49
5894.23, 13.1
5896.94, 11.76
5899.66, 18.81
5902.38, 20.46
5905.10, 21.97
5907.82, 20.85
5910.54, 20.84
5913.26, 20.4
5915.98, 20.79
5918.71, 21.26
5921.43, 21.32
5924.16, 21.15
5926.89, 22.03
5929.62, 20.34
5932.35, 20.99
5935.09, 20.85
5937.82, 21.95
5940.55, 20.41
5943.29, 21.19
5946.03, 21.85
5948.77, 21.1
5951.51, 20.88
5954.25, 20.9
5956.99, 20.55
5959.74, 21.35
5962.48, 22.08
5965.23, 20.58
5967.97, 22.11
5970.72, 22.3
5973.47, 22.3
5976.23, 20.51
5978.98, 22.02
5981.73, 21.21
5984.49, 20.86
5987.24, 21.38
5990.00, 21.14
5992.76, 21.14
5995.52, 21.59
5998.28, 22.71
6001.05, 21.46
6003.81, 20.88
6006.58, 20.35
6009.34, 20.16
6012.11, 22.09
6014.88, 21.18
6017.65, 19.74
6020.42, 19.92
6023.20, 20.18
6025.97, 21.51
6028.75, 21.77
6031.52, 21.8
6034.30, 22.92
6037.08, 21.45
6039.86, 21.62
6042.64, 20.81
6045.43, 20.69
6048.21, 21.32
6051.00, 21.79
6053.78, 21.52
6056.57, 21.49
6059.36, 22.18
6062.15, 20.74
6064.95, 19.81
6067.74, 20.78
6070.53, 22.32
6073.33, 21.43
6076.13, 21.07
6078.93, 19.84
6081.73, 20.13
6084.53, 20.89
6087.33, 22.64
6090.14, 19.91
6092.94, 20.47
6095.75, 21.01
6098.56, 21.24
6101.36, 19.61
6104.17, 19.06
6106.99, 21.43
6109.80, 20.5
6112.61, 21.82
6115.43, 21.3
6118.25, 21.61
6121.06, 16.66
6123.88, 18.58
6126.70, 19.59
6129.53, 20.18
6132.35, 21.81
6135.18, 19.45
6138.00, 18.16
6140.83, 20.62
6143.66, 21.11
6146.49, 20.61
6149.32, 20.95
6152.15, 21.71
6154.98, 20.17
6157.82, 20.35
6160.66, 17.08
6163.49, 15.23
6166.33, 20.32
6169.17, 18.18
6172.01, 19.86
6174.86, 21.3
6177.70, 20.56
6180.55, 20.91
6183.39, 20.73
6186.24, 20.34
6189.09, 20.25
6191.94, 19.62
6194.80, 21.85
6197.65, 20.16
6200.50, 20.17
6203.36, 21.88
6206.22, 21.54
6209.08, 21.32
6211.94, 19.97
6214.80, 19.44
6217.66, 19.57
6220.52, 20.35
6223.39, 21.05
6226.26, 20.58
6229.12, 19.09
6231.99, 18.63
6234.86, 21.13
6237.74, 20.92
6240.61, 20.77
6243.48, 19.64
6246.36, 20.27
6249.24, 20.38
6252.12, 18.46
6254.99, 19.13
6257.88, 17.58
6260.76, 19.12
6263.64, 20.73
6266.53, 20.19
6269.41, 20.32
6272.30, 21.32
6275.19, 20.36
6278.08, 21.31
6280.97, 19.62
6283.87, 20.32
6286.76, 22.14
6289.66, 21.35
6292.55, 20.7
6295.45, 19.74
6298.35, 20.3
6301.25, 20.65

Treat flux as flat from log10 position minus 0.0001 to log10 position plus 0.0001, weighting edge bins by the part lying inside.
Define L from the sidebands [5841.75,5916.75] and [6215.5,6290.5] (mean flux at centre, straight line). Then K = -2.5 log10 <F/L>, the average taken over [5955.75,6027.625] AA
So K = -0.081 mag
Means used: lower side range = 19.5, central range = 21.2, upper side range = 20.2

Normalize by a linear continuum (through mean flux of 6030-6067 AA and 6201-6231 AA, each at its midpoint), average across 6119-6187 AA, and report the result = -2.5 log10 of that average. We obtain 0.05 mag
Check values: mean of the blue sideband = 21.4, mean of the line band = 19.8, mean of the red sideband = 20.4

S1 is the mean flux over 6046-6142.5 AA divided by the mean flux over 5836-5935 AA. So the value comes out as 1.0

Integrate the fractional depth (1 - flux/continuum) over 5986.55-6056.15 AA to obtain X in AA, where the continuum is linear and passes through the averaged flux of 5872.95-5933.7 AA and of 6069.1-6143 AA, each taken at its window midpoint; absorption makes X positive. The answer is -4.7 AA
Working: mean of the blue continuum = 19.1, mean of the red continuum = 20.4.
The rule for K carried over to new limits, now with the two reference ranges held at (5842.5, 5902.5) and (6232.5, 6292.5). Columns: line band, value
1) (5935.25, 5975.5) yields -0.11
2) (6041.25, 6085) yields -0.07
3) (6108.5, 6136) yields -0.02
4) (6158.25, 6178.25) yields 0.06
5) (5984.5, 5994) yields -0.09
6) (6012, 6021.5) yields -0.06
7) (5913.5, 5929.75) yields -0.10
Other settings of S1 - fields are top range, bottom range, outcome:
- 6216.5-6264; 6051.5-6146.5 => 0.96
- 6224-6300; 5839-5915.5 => 1.03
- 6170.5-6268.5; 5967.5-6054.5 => 0.95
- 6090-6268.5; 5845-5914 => 1.04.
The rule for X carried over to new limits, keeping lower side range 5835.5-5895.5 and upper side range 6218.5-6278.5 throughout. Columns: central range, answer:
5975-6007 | -2.4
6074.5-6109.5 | -1.3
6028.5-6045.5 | -1.5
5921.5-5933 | -0.8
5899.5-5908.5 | -0.5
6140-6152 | -0.6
